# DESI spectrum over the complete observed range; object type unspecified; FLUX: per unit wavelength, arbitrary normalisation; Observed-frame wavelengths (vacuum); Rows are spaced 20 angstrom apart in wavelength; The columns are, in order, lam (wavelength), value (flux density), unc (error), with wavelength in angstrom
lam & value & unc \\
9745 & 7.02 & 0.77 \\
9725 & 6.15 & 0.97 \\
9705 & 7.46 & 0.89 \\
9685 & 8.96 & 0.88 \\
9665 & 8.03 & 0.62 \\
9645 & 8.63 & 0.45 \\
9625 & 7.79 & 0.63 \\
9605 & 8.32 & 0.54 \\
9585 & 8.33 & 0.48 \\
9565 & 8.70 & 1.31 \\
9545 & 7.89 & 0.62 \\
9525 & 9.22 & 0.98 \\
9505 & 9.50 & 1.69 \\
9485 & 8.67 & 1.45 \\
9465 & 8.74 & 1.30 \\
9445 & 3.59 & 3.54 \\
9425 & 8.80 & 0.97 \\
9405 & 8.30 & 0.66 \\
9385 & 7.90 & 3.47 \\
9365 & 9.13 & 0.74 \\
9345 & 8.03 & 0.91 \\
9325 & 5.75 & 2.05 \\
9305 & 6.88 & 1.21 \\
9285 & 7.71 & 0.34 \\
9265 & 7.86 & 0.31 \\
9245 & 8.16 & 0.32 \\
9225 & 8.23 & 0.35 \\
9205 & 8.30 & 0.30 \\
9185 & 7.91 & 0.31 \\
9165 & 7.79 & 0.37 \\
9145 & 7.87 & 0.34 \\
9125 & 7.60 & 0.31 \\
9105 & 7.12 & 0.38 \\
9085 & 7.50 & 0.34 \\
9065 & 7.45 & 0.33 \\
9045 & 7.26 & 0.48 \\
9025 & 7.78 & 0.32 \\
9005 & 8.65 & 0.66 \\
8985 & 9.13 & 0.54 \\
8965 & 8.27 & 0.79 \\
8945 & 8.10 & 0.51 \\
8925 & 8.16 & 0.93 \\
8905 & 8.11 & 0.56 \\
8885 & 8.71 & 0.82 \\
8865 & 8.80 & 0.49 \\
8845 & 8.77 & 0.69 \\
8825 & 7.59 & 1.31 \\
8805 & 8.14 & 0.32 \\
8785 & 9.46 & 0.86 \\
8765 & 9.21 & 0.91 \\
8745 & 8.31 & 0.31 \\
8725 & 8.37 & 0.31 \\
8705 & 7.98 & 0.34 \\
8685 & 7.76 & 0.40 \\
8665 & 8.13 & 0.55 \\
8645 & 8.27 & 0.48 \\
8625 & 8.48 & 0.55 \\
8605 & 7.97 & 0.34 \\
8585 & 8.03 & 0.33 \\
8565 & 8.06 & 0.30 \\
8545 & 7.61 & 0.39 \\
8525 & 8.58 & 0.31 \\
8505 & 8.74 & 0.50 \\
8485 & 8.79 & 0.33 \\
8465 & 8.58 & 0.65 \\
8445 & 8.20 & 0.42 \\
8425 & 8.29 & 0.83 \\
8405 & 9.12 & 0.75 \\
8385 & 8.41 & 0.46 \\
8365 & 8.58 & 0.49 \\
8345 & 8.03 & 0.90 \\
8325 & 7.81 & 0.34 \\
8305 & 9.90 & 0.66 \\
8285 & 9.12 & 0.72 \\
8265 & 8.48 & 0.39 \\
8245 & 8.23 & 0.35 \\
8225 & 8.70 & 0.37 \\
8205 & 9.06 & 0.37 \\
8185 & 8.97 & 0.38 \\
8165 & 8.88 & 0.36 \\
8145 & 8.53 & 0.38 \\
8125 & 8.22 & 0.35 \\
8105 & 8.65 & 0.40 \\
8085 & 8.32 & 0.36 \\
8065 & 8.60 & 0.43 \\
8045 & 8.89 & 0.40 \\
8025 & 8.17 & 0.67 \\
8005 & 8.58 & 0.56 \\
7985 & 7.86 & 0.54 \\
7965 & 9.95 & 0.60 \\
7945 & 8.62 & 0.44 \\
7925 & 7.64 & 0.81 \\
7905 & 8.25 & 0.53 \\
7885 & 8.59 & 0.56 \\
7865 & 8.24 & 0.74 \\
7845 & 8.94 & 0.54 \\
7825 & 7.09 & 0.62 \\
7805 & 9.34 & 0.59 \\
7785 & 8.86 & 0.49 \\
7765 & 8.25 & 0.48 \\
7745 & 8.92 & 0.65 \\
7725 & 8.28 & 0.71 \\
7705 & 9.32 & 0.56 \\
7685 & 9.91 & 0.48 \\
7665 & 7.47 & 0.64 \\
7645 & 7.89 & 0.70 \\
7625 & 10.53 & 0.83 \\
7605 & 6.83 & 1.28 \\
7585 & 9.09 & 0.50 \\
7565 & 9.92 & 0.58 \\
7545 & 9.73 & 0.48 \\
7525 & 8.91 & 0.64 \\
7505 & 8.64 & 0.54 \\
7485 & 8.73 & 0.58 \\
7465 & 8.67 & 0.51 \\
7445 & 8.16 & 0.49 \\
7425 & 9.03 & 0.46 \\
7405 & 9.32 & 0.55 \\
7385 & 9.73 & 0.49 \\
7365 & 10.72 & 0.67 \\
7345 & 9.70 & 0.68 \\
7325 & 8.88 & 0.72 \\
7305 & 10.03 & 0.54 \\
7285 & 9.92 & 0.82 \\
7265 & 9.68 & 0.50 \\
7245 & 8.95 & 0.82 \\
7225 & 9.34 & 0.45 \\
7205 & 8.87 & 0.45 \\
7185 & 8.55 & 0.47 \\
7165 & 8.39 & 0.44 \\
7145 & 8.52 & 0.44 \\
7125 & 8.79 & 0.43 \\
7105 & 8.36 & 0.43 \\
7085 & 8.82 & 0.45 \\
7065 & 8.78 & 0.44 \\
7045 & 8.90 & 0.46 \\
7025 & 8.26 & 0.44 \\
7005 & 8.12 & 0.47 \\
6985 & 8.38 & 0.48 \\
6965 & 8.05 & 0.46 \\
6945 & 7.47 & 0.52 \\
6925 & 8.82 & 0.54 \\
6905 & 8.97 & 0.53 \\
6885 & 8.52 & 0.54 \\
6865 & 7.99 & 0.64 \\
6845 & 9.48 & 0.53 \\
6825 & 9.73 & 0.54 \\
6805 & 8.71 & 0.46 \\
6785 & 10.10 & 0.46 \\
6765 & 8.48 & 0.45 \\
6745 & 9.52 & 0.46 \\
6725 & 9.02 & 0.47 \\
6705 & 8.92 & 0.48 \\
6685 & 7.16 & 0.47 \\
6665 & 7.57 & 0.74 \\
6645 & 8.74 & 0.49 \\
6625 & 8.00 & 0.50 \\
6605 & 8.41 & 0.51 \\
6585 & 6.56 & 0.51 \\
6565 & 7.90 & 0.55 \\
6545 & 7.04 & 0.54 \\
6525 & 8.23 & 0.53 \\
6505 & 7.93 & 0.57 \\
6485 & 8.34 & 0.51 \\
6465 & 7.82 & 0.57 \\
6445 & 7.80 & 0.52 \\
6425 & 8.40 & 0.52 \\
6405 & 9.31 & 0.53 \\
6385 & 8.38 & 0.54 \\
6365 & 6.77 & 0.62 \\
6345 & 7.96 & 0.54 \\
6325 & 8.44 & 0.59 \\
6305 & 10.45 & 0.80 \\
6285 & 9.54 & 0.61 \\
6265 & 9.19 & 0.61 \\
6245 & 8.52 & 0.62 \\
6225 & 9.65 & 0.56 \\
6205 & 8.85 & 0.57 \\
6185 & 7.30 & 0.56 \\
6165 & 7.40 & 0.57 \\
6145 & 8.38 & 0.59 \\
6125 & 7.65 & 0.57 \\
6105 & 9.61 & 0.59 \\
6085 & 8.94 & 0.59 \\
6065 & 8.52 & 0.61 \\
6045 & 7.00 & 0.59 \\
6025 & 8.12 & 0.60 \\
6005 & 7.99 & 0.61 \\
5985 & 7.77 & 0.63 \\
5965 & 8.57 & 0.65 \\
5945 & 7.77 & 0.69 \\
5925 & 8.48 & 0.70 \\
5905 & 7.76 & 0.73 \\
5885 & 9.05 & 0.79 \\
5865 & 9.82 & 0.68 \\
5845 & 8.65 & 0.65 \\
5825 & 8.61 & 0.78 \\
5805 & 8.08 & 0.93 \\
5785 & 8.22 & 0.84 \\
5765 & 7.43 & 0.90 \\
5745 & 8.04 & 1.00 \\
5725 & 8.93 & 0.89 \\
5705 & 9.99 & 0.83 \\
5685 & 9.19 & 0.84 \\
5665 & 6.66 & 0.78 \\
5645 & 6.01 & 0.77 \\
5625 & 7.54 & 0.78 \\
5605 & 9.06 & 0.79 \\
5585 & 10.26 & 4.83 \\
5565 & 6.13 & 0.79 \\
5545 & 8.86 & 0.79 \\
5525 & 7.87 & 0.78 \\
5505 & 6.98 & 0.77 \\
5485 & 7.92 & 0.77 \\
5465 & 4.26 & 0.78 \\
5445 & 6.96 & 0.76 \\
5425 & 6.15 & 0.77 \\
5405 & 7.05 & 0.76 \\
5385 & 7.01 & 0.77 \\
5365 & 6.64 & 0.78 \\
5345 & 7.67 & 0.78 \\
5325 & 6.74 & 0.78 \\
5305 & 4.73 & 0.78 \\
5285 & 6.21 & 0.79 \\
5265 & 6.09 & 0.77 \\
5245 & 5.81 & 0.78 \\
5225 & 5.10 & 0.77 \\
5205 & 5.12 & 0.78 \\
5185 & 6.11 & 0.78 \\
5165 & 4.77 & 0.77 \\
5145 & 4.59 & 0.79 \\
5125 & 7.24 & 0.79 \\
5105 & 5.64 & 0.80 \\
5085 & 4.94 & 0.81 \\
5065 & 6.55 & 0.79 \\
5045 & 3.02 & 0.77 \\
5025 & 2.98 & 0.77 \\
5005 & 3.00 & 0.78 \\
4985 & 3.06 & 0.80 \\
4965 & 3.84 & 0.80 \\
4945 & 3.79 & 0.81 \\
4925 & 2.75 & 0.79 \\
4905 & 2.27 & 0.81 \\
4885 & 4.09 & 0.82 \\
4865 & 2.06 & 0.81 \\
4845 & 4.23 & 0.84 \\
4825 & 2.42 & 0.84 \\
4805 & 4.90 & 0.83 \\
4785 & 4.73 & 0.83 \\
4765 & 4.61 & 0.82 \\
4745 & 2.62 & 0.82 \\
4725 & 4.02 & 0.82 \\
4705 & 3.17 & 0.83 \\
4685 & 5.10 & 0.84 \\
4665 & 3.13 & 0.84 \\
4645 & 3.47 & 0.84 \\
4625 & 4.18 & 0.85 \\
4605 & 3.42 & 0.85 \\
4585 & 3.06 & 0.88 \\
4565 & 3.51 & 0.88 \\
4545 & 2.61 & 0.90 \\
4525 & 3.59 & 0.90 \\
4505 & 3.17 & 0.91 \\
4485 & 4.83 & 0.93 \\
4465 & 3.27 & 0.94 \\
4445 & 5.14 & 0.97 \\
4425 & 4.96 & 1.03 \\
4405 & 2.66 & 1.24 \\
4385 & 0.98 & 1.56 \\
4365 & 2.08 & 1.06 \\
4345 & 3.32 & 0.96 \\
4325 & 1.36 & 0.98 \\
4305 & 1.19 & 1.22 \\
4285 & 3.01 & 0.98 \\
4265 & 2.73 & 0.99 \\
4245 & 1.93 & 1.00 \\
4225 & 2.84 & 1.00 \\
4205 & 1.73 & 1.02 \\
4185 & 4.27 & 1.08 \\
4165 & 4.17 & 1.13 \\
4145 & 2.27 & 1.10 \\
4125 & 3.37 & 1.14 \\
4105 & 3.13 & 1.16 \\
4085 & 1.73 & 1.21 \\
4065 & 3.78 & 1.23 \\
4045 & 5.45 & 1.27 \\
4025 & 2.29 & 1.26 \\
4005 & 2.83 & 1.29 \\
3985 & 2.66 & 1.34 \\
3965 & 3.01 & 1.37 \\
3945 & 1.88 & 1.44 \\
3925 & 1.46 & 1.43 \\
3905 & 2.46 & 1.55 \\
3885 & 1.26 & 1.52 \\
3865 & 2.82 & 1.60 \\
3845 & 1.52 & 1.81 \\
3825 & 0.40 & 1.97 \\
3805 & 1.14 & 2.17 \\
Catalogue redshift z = 0.269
